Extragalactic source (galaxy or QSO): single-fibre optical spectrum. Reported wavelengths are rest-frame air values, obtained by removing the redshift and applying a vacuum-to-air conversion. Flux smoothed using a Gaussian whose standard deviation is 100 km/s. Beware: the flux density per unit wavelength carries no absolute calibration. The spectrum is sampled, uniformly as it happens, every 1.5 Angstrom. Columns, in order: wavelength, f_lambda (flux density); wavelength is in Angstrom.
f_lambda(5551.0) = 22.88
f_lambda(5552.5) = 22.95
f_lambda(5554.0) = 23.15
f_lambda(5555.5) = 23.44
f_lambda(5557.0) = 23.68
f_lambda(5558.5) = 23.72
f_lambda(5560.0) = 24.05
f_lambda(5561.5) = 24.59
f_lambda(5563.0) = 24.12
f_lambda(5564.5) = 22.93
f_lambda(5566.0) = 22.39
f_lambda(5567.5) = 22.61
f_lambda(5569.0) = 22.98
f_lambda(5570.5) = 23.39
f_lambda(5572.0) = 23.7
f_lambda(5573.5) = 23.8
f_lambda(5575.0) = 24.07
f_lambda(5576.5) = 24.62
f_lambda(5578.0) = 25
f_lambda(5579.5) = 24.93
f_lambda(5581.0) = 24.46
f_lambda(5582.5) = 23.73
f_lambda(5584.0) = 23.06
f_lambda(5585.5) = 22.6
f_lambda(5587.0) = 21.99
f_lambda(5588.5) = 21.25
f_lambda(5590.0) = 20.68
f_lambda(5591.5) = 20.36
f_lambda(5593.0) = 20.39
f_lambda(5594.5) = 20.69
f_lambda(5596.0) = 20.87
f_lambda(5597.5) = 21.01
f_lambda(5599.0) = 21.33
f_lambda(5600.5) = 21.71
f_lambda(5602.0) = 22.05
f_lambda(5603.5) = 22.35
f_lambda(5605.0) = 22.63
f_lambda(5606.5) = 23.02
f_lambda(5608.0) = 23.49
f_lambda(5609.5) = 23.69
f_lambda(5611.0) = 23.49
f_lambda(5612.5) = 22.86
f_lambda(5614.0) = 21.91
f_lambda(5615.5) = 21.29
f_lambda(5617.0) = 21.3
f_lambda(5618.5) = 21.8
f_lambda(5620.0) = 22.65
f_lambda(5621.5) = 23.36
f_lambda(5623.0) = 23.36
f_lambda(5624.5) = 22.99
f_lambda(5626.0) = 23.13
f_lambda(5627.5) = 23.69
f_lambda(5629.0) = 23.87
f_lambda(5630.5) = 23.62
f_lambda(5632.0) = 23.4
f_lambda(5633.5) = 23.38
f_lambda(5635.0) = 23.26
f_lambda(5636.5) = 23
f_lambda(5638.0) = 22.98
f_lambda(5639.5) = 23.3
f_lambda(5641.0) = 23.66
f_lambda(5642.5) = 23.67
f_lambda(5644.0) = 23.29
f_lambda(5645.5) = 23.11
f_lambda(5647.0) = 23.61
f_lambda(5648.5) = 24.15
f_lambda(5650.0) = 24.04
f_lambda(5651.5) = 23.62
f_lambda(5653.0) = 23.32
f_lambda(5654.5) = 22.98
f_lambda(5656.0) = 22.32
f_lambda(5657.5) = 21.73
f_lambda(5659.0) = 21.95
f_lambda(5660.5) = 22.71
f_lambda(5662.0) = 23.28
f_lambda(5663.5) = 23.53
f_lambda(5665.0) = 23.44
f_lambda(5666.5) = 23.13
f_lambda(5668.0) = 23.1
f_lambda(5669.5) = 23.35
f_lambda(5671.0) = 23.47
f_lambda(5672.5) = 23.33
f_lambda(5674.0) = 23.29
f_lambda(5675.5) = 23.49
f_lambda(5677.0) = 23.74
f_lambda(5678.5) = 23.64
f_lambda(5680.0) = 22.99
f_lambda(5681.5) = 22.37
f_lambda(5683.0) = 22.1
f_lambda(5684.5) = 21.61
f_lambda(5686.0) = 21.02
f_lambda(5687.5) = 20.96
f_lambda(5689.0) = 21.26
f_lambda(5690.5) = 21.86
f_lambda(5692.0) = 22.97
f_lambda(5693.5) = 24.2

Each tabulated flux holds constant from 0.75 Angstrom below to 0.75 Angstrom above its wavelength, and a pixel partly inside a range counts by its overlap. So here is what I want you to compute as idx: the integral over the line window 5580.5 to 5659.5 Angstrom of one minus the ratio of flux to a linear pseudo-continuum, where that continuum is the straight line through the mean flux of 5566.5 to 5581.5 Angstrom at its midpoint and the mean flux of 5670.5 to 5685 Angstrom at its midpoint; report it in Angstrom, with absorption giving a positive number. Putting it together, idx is 2.9 Angstrom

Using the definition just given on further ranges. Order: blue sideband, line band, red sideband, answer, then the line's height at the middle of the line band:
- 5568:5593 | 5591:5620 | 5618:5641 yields 1.5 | 23.1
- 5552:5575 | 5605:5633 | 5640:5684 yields 0.4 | 23.3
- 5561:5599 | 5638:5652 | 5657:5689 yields -0.5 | 22.8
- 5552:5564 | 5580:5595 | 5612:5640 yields 0.9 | 23.4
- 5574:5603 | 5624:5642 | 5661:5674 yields -0.4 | 22.9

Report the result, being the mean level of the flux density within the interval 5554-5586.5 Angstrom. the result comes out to 23.7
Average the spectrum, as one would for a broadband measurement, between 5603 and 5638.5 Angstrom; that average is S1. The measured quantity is 22.9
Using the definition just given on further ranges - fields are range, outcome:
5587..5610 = 21.7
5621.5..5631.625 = 23.4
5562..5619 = 22.6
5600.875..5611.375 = 22.9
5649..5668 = 23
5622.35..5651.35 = 23.5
